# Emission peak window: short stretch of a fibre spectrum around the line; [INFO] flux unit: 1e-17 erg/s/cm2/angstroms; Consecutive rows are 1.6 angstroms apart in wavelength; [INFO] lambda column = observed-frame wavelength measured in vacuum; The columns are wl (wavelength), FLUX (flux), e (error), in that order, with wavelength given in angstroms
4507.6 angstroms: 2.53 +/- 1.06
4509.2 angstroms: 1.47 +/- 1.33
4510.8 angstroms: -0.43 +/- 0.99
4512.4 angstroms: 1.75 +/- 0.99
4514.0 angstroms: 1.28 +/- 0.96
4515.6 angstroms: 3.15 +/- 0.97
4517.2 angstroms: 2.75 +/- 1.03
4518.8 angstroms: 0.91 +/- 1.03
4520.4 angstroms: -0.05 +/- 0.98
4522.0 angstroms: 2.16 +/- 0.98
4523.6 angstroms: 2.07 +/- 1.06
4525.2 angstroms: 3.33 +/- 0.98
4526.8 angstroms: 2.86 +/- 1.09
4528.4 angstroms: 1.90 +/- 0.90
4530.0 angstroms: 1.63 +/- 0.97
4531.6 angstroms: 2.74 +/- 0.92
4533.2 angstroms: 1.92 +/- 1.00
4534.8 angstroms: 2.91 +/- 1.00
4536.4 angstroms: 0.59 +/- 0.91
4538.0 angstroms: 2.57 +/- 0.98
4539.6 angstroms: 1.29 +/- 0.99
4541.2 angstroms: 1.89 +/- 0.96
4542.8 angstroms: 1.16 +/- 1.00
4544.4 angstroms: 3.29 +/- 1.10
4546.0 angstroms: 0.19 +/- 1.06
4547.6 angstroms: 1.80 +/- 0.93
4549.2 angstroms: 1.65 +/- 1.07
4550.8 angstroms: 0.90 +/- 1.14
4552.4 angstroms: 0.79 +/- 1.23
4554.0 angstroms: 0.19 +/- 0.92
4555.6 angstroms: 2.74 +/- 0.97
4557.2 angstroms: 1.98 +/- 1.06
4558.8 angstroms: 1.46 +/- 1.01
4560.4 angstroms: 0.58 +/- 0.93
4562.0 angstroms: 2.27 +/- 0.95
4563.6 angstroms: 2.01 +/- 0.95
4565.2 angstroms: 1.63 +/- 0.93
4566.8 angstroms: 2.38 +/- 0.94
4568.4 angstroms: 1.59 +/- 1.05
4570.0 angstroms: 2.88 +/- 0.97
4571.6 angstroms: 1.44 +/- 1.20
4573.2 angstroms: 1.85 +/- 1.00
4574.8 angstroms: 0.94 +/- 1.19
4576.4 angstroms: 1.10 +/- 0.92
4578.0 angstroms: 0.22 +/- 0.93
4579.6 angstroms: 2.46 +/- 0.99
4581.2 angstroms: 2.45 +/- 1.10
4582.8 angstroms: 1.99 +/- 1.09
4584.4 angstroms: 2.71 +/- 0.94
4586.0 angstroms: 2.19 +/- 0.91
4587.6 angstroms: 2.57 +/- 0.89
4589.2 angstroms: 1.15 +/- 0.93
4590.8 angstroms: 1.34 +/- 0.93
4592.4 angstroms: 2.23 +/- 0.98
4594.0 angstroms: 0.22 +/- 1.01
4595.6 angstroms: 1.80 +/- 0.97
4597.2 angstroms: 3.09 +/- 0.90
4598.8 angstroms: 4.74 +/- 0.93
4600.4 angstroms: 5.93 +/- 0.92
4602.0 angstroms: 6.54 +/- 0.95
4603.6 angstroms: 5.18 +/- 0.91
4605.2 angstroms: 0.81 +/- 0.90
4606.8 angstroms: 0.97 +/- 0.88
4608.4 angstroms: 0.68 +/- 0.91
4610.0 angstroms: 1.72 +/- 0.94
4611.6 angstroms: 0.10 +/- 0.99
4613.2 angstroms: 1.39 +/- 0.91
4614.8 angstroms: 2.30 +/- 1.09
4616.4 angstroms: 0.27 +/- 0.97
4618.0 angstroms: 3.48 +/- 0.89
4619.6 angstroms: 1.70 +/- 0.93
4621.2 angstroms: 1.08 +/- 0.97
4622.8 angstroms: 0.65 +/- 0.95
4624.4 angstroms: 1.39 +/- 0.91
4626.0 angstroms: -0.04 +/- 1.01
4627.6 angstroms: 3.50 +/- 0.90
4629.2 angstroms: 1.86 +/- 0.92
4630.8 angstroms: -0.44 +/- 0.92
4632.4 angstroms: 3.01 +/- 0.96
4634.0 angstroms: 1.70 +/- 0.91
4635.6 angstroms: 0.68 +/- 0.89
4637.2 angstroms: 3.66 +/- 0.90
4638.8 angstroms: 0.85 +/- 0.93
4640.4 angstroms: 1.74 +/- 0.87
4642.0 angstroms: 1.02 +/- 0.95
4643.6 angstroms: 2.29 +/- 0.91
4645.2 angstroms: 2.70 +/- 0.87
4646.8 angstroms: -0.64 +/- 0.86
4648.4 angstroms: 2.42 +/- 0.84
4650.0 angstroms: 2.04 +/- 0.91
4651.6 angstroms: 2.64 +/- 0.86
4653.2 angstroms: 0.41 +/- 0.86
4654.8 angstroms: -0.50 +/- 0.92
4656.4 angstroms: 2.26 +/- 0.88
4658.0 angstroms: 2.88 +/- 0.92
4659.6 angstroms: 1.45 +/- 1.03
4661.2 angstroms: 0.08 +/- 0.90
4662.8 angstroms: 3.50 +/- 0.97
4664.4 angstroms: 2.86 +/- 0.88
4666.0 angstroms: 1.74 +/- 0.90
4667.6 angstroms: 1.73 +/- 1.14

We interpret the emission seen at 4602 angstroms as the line [O II] 3727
